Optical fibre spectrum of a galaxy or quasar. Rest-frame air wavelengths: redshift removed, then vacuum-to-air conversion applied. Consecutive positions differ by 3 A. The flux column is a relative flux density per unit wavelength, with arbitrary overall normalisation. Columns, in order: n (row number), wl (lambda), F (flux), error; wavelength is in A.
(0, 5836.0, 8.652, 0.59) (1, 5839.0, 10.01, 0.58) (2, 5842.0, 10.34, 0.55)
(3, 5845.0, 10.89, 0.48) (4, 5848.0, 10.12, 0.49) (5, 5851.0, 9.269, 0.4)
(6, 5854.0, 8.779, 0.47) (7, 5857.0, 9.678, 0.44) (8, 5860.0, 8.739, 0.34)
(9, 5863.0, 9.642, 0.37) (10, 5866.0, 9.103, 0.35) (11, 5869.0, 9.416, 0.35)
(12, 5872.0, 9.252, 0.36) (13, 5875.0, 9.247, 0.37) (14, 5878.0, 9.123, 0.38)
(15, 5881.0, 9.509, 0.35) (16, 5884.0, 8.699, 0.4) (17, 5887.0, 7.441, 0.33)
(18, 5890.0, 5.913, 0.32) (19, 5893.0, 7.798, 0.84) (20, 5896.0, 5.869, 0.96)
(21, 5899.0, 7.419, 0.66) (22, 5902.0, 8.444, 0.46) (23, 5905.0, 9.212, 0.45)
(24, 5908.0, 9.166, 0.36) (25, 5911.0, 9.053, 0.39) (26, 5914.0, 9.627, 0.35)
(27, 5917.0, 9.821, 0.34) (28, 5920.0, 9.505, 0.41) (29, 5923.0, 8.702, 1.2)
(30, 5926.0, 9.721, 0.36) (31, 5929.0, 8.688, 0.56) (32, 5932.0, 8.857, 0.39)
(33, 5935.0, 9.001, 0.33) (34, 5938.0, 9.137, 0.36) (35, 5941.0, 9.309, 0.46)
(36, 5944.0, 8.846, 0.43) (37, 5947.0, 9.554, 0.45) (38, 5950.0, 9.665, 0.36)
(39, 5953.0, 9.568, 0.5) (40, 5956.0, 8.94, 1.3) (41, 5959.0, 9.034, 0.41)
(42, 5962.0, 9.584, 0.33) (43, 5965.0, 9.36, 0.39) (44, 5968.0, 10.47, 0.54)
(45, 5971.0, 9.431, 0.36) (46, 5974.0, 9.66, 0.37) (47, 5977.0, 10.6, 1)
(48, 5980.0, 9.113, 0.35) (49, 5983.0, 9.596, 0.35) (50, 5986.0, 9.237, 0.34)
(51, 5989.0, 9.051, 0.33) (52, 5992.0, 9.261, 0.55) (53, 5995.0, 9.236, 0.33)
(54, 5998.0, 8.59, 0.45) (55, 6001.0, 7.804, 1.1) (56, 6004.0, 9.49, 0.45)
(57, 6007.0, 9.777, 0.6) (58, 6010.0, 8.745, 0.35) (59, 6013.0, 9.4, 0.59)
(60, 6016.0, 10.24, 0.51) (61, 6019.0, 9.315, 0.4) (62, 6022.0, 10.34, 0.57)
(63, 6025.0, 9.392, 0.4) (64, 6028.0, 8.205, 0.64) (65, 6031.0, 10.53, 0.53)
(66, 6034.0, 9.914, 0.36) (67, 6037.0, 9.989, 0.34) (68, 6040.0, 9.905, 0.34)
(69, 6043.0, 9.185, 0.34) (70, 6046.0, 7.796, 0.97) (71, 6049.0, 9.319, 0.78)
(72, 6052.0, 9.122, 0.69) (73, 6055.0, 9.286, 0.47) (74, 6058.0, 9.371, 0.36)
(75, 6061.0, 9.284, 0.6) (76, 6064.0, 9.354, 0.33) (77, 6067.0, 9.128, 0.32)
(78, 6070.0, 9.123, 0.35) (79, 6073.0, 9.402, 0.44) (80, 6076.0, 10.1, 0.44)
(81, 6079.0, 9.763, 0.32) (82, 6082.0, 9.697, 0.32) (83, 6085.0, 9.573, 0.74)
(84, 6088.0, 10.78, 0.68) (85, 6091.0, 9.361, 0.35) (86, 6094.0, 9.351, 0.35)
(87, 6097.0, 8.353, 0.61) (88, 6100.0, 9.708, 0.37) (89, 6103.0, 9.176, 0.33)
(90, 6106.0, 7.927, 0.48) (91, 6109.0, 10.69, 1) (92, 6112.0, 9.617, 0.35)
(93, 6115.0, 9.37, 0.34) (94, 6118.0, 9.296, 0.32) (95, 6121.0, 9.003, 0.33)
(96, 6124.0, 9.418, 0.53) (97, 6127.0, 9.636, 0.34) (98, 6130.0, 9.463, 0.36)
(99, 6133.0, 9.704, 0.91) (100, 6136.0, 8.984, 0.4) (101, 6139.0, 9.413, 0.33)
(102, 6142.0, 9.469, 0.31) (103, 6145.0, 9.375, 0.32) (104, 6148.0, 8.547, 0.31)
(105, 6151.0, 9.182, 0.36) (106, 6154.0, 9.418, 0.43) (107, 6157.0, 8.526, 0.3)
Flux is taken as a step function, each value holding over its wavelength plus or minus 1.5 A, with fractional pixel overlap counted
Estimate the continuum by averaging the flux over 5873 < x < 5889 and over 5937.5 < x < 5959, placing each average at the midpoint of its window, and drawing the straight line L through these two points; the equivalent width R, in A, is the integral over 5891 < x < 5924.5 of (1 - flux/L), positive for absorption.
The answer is 1.47 A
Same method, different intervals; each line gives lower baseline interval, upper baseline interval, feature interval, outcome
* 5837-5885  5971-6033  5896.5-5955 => 2.3 A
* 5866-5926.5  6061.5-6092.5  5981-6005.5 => 0.3 A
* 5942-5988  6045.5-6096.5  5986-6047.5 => 1.0 A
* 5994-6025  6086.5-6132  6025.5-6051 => -0.1 A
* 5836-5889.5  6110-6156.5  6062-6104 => -0.8 A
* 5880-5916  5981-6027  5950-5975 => -1.9 A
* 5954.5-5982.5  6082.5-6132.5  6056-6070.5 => 0.3 A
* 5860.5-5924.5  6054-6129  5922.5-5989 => -3.4 A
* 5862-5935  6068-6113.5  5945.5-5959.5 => -0.7 A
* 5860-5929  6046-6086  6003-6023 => -1.0 A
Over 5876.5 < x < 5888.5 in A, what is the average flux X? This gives 8.69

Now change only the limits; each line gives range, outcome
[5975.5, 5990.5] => 9.52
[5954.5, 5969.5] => 9.48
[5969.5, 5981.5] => 9.7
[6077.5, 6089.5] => 9.95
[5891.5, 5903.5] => 7.38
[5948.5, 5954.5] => 9.62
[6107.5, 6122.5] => 9.6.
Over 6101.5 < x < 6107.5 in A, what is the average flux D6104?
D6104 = 8.55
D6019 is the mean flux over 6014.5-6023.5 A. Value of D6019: 9.96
